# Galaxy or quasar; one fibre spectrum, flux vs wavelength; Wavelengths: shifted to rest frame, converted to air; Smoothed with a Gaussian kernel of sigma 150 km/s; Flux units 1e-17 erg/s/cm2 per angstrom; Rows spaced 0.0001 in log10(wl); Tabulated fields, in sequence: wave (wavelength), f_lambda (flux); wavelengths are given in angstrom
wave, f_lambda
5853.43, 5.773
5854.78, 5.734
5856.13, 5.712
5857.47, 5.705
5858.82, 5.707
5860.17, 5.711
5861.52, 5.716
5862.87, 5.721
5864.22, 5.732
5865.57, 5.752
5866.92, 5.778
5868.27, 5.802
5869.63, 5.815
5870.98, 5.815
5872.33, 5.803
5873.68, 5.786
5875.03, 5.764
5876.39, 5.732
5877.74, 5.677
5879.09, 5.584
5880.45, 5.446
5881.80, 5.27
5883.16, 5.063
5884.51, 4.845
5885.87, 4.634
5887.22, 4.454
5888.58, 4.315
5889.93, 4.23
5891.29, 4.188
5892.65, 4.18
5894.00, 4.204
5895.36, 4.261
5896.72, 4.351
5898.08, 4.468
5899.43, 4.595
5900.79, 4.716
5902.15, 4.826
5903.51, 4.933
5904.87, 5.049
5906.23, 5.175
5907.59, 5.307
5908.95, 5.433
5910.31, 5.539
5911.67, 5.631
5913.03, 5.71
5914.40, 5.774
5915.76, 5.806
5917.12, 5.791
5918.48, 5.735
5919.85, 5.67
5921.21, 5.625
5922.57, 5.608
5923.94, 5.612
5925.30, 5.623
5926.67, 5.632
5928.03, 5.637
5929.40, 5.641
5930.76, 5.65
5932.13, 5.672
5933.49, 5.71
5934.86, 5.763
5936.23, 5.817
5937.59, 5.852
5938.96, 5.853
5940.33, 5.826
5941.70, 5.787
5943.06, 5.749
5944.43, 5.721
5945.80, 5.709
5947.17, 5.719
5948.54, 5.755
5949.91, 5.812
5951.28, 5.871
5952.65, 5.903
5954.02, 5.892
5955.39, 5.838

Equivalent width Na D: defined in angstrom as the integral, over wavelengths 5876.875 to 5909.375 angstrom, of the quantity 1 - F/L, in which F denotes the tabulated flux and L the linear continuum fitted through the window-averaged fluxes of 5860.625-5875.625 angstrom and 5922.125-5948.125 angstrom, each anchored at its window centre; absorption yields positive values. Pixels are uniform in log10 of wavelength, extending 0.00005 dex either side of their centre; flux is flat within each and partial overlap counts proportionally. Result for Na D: 5.4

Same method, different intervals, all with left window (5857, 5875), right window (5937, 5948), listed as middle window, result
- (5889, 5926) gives 4.2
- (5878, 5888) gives 1.2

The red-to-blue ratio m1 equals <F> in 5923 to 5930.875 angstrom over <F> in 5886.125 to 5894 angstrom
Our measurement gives 1.3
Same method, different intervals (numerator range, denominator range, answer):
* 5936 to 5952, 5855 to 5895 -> 1.09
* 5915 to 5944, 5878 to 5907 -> 1.21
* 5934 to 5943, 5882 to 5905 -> 1.28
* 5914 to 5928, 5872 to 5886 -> 1.05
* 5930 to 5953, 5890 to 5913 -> 1.20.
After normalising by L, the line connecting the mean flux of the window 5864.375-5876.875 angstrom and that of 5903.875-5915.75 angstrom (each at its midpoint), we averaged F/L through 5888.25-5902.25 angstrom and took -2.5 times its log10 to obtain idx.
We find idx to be 0.262 mag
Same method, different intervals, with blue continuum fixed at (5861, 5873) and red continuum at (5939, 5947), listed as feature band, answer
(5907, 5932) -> 0.025 mag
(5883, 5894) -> 0.282 mag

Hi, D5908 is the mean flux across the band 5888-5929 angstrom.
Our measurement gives 5.13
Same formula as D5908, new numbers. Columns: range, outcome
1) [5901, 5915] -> 5.31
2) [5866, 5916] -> 5.13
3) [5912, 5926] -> 5.69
